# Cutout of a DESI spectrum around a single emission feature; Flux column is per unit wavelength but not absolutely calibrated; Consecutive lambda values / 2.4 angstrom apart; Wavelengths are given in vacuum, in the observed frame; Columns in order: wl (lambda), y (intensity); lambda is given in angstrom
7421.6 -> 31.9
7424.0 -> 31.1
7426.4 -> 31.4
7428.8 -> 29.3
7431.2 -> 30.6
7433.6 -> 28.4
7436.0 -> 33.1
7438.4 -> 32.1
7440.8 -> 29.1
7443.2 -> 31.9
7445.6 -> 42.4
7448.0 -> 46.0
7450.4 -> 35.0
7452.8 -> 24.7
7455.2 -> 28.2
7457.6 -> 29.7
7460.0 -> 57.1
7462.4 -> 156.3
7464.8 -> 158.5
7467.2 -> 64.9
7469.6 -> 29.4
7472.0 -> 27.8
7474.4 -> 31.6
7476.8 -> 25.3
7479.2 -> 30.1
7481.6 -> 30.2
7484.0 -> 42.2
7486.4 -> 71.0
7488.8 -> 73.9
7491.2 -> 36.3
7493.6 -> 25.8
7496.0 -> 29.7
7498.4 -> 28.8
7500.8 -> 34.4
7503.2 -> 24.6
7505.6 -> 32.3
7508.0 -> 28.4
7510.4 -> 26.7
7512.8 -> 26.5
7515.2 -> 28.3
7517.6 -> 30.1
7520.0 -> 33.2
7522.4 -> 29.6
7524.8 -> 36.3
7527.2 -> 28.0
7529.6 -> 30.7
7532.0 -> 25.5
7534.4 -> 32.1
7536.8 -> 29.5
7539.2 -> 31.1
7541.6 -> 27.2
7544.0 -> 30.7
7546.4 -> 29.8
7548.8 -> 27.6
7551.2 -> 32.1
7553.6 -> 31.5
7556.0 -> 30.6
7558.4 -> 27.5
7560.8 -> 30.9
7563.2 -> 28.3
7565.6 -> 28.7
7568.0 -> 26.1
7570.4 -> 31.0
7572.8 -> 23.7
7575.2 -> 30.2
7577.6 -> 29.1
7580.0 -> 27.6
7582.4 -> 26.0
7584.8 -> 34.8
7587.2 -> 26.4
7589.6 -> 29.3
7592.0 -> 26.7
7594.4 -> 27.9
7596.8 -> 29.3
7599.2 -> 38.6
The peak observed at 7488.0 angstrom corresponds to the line [N II]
